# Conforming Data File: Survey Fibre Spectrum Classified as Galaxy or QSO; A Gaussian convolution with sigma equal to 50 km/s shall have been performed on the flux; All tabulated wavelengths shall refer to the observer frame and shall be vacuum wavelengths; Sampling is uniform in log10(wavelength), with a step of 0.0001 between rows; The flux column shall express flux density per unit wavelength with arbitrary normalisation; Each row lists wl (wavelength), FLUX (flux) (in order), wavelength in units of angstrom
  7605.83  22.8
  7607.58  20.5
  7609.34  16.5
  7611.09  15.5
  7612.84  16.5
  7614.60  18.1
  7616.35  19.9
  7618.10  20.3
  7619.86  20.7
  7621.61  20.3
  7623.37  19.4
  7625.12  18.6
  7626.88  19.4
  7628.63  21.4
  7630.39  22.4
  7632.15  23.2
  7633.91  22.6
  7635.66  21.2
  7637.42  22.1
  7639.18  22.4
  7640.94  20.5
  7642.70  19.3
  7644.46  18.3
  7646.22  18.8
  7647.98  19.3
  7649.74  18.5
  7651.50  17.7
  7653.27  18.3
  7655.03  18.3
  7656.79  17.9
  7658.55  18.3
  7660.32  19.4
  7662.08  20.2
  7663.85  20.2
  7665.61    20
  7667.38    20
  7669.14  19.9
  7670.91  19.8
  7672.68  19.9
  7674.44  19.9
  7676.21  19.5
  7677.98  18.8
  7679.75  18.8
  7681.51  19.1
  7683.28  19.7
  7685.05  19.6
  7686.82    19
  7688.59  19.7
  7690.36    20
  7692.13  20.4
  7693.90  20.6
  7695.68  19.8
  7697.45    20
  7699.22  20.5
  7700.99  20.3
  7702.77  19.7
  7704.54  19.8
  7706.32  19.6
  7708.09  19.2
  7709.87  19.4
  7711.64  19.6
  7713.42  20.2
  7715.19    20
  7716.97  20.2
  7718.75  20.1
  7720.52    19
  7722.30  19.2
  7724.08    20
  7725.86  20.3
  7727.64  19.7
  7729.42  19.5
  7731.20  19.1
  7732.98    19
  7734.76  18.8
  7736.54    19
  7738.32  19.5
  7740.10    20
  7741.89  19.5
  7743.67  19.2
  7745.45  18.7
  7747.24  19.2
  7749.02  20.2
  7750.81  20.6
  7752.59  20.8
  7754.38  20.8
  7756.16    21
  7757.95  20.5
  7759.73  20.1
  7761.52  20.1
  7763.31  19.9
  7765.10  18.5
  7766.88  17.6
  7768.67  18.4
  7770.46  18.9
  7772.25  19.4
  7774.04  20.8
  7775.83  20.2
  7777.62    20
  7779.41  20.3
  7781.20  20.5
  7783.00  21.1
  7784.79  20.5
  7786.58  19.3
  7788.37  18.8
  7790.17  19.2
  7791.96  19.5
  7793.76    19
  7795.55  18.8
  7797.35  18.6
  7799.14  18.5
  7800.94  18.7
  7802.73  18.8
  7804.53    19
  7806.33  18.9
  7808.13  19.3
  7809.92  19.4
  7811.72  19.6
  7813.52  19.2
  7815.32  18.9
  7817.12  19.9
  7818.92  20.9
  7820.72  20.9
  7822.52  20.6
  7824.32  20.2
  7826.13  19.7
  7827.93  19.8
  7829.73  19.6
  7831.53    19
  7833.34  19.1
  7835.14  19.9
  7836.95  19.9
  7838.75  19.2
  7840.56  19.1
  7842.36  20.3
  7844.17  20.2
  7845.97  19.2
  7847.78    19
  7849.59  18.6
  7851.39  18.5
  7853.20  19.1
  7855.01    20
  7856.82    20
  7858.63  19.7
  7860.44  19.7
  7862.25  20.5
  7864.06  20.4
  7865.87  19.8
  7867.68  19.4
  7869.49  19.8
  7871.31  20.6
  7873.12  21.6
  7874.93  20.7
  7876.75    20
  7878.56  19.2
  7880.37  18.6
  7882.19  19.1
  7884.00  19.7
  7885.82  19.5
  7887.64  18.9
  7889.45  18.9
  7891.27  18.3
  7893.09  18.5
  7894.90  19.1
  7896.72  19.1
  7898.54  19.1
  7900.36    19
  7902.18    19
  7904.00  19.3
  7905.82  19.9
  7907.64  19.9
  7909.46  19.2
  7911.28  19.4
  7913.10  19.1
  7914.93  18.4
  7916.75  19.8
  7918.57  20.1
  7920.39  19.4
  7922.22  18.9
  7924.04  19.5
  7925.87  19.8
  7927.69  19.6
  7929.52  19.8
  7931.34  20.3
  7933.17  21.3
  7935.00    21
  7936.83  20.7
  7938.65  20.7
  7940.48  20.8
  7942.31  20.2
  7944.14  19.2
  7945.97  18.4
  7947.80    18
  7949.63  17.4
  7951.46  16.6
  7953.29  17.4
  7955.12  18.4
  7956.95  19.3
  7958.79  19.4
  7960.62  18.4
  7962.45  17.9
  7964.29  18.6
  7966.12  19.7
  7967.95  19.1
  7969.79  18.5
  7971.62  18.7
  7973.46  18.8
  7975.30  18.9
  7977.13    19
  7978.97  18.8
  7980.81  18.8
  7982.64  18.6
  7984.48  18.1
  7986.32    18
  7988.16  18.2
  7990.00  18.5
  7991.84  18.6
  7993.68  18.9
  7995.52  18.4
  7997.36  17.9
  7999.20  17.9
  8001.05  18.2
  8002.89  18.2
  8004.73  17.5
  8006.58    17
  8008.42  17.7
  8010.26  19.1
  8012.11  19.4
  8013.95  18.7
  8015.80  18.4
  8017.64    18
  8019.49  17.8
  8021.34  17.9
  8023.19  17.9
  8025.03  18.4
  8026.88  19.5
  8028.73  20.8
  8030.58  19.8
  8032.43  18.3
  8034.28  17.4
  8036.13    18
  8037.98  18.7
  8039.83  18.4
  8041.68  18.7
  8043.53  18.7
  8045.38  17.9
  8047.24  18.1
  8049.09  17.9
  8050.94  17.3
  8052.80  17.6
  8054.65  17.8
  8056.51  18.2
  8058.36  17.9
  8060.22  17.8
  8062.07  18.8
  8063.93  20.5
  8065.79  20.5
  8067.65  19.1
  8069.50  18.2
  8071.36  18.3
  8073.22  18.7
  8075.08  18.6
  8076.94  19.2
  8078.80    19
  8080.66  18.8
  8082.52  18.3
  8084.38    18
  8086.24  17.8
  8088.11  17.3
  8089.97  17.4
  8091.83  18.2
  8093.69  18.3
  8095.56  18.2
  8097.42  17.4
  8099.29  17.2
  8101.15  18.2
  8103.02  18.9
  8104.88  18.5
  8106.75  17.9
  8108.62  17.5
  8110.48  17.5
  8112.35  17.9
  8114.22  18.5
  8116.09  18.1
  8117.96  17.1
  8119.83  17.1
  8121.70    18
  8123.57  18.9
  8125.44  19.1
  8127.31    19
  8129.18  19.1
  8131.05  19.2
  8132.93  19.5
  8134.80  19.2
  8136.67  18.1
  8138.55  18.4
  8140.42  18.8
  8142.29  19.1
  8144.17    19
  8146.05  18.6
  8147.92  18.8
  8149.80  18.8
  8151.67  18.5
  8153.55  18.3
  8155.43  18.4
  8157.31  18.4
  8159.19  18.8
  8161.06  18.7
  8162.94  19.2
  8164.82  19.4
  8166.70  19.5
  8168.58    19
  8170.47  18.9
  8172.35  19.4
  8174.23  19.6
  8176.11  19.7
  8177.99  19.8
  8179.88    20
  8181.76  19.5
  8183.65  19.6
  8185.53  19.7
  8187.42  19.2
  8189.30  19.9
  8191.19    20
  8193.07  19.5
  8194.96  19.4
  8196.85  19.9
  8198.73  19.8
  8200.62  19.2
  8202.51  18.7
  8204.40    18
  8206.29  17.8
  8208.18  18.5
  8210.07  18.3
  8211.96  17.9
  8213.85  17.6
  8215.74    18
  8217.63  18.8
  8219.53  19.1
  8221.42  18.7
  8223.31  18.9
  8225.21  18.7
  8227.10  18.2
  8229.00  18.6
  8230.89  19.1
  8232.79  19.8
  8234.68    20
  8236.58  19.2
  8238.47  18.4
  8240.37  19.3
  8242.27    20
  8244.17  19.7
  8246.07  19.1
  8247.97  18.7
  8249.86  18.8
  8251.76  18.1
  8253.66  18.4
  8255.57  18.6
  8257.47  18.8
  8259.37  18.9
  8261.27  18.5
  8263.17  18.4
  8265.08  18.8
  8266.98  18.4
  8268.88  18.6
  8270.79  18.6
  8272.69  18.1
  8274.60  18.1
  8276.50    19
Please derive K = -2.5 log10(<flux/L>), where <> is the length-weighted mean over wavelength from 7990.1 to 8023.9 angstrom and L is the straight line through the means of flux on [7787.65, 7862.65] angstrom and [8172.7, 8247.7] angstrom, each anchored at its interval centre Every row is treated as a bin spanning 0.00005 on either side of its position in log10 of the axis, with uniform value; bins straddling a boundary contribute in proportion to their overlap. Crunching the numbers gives 0.06 mag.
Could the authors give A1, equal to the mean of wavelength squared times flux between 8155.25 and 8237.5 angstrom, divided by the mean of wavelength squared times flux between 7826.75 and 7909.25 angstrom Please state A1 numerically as 1.06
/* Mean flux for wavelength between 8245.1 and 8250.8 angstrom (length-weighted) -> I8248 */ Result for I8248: 18.9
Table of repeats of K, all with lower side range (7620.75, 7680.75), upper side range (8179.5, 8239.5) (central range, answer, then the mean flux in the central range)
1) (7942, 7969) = 0.05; 18.5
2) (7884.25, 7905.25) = 0.03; 19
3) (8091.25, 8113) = 0.07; 18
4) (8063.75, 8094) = 0.04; 18.6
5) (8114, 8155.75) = 0.03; 18.6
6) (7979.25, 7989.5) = 0.06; 18.4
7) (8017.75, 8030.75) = 0.03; 18.8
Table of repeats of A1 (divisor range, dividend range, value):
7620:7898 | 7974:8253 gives 1.04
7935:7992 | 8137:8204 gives 1.07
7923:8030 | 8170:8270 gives 1.07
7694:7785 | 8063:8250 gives 1.05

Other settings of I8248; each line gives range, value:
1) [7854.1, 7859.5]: 19.9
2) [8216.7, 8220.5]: 18.9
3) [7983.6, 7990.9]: 18.2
